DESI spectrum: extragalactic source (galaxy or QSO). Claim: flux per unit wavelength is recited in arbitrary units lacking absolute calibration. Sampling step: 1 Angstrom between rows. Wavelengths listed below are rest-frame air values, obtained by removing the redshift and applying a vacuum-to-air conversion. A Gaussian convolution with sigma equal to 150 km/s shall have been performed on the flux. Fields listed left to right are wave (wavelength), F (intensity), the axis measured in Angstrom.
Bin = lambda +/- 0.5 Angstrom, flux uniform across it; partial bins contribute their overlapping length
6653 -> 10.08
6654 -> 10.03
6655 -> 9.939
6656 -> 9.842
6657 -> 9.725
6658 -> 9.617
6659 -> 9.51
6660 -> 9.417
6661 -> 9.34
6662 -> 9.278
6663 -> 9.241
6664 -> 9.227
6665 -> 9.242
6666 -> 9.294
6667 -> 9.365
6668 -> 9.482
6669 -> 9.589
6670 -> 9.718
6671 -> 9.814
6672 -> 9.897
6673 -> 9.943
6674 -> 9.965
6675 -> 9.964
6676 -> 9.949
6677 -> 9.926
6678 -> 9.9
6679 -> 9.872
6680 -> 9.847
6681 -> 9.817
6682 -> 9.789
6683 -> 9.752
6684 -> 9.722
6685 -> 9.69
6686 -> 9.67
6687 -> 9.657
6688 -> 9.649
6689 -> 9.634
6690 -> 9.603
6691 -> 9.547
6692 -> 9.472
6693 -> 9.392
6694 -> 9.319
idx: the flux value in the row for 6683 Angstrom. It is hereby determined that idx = 9.752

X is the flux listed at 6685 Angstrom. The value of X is 9.69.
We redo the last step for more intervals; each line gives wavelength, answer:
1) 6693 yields 9.392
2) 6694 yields 9.319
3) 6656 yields 9.842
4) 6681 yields 9.817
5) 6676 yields 9.949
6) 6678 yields 9.9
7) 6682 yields 9.789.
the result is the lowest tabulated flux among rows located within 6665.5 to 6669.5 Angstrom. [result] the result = 9.294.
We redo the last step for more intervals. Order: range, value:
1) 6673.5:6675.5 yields 9.964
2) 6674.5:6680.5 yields 9.847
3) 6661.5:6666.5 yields 9.227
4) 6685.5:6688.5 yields 9.649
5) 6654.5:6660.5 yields 9.417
